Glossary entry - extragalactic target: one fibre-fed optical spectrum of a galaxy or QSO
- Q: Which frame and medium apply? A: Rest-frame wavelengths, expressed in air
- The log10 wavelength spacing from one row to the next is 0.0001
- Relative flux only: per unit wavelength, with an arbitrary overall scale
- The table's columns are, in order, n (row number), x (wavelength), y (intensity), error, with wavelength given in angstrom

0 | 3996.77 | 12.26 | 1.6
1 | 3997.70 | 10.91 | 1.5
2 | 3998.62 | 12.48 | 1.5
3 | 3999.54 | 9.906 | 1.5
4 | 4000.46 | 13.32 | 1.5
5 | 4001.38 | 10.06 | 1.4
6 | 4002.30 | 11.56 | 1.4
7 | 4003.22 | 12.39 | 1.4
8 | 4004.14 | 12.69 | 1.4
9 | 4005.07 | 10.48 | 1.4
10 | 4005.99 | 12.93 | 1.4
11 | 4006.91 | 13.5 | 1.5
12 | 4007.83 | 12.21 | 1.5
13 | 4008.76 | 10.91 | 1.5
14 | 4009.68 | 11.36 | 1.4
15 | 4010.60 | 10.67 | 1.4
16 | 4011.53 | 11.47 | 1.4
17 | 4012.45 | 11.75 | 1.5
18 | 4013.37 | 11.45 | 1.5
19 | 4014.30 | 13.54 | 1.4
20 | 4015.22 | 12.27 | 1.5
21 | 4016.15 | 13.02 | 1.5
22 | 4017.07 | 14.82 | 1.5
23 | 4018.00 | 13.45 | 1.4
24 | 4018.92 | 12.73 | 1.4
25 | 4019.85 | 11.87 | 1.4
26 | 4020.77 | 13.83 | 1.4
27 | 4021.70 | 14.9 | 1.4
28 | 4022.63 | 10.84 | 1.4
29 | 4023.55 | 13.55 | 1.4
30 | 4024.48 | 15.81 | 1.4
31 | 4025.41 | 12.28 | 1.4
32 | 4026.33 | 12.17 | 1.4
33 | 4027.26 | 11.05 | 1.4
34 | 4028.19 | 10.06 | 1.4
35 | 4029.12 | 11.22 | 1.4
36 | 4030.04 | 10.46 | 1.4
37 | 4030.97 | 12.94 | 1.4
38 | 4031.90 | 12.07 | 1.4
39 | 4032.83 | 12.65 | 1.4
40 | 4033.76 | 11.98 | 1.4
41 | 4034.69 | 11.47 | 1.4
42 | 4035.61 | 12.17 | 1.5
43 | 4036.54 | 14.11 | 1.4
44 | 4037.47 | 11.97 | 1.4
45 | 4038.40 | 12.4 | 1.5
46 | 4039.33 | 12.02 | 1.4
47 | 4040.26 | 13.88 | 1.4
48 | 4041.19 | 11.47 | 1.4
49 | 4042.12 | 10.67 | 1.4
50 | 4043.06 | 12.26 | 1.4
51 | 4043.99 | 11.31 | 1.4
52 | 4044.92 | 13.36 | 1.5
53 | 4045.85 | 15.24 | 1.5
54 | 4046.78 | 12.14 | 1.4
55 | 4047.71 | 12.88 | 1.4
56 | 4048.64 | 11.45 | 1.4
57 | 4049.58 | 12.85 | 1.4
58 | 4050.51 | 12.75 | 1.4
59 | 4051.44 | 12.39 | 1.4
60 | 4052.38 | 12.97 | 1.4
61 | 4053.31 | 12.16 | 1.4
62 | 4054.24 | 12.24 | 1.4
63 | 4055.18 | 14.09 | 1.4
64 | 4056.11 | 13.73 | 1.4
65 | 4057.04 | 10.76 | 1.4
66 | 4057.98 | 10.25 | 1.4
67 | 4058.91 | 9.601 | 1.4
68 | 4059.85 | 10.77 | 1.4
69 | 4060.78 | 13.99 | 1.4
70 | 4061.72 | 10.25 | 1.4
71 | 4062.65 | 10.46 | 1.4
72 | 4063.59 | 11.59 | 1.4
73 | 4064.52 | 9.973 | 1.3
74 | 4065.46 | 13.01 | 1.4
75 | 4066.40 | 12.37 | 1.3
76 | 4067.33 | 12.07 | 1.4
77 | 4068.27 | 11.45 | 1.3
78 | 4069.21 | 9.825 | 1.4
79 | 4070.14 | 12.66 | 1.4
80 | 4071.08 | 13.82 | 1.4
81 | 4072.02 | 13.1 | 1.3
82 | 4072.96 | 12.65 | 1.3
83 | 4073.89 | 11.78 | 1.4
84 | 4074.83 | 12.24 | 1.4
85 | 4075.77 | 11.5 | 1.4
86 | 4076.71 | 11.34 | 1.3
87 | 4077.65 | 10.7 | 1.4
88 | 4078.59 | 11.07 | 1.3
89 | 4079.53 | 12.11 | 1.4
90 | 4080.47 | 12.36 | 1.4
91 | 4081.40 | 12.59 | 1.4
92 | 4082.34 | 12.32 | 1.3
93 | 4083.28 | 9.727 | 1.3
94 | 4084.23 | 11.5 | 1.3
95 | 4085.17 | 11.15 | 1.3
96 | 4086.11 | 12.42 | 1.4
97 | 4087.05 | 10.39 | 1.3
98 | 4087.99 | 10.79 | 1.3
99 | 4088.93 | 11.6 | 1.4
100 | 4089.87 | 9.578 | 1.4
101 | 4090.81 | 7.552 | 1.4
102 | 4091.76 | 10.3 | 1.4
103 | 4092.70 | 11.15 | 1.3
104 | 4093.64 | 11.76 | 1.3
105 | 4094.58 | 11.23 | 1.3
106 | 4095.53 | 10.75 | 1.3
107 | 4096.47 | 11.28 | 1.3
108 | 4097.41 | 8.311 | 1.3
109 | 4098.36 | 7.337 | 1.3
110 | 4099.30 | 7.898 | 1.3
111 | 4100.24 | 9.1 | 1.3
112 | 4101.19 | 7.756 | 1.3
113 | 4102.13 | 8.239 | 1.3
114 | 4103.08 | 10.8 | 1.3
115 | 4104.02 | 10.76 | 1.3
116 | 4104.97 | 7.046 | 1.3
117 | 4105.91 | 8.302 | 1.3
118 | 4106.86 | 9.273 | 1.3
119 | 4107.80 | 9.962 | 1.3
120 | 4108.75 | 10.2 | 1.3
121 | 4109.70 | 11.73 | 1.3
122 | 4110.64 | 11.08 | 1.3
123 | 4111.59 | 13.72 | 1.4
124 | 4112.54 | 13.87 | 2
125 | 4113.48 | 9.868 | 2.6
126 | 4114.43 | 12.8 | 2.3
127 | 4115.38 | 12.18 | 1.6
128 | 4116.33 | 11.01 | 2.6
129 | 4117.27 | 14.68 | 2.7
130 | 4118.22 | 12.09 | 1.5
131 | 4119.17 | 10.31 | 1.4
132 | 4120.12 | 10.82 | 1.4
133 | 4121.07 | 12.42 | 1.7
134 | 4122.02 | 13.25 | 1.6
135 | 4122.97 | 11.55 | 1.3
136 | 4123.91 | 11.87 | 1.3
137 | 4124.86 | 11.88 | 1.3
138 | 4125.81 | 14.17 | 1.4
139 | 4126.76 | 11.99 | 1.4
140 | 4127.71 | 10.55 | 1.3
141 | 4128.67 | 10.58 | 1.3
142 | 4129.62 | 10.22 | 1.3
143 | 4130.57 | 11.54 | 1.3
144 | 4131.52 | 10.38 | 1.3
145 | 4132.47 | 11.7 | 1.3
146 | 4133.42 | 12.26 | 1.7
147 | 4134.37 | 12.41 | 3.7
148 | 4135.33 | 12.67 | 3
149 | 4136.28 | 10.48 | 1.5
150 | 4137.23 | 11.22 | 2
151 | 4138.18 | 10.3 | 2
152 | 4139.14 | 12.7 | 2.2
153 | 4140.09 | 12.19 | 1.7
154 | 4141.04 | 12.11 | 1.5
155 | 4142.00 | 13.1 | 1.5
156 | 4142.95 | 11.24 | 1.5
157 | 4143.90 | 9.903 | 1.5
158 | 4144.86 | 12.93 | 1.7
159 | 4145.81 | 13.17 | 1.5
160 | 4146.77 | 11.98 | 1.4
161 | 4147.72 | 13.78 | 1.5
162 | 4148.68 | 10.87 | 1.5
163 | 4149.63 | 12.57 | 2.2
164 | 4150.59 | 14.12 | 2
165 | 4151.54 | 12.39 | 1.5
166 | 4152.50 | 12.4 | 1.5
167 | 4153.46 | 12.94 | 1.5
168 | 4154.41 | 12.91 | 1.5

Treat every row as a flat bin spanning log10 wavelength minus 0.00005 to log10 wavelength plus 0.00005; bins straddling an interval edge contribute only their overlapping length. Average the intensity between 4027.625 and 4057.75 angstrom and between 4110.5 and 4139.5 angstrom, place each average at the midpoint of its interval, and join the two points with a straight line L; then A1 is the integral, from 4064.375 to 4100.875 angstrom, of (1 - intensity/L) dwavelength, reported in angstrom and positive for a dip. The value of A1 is 2.97 angstrom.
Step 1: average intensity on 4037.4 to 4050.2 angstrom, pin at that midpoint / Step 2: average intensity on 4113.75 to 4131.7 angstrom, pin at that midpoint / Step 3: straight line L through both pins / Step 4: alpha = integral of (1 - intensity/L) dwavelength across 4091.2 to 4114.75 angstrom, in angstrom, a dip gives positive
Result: 3.5 angstrom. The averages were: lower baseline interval 12.4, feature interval 10.2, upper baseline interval 11.8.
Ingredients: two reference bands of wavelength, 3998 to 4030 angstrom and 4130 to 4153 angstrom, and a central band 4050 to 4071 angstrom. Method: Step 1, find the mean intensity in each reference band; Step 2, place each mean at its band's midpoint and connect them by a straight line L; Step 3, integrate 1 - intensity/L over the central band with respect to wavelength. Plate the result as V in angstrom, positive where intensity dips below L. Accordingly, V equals 0.6 angstrom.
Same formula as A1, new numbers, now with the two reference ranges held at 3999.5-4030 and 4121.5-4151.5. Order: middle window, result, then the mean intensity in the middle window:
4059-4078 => 0.6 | 11.7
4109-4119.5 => -0.1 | 12.1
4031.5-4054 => -0.5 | 12.4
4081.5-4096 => 1.4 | 10.9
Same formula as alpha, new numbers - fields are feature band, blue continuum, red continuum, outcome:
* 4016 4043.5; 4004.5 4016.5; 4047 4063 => -1.1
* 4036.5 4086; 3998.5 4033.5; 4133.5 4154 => 0.8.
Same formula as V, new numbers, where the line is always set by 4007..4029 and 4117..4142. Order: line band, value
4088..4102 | 2.68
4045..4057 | -0.60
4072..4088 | 0.58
